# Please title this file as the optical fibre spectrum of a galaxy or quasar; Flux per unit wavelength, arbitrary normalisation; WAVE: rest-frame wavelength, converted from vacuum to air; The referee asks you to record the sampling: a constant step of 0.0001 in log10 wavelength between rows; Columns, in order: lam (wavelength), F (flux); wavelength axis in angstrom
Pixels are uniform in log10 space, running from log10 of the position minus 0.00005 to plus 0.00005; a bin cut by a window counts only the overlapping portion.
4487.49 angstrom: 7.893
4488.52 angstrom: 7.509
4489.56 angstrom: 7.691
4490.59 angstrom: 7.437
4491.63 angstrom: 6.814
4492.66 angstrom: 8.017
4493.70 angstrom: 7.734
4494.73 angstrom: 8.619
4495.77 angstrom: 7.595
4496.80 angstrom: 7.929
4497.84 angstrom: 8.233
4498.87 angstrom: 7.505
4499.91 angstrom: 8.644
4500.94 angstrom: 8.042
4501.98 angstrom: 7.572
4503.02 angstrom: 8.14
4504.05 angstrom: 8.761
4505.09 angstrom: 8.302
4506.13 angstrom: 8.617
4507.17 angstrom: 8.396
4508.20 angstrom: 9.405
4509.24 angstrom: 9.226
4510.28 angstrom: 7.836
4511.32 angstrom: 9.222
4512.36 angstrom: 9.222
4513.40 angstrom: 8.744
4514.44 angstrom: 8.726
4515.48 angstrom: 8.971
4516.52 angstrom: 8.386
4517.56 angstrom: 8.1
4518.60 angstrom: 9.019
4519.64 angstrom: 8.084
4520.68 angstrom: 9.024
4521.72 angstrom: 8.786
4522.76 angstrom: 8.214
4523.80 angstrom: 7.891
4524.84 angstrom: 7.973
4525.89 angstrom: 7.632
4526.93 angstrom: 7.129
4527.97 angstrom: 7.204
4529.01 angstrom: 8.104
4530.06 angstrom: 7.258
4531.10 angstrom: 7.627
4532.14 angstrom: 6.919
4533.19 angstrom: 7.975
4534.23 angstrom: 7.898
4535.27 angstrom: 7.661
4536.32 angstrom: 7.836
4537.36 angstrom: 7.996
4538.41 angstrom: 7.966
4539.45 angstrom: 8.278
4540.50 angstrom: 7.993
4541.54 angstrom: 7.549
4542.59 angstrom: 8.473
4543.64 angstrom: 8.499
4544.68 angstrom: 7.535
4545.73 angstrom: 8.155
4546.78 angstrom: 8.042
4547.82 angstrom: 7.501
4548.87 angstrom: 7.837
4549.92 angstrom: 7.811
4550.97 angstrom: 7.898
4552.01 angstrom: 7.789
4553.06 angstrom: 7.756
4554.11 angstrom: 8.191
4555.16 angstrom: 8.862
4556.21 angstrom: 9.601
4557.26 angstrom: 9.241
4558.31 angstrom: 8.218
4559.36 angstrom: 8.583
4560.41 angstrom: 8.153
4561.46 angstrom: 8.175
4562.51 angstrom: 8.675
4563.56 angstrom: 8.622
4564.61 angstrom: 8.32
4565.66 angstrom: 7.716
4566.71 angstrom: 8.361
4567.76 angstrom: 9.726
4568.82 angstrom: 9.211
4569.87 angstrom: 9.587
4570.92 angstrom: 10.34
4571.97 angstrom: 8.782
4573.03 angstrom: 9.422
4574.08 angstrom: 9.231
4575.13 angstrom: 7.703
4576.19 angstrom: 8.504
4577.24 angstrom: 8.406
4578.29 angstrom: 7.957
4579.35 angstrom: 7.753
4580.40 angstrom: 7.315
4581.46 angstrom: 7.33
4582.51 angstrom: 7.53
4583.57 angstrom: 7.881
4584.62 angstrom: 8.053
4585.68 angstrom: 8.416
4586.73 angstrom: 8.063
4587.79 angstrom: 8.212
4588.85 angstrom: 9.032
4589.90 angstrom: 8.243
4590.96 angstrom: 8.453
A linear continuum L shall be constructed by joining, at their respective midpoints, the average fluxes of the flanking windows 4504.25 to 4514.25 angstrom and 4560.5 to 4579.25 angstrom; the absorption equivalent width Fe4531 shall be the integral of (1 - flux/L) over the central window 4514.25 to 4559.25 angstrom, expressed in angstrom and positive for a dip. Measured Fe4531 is 3.4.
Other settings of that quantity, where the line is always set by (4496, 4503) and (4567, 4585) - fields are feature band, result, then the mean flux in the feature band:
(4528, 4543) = 0.79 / 7.8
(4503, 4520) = -1.28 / 8.68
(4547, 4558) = 0.15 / 8.24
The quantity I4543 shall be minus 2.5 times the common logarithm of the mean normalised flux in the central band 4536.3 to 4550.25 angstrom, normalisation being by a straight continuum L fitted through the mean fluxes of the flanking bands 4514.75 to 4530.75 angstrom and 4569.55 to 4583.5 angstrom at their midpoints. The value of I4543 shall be 0.04 mag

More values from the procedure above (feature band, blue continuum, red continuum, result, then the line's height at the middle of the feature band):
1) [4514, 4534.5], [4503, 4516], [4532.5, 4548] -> 0.04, 8.37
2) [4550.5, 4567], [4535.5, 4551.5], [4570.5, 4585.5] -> -0.04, 8.1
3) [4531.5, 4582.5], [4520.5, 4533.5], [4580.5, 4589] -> -0.05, 7.89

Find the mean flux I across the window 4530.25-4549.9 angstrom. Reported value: 7.86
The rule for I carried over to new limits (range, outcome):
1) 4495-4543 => 8.18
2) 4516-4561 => 8.06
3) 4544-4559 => 8.18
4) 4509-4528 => 8.41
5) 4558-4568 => 8.43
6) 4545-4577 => 8.53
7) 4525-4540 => 7.68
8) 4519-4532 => 7.9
